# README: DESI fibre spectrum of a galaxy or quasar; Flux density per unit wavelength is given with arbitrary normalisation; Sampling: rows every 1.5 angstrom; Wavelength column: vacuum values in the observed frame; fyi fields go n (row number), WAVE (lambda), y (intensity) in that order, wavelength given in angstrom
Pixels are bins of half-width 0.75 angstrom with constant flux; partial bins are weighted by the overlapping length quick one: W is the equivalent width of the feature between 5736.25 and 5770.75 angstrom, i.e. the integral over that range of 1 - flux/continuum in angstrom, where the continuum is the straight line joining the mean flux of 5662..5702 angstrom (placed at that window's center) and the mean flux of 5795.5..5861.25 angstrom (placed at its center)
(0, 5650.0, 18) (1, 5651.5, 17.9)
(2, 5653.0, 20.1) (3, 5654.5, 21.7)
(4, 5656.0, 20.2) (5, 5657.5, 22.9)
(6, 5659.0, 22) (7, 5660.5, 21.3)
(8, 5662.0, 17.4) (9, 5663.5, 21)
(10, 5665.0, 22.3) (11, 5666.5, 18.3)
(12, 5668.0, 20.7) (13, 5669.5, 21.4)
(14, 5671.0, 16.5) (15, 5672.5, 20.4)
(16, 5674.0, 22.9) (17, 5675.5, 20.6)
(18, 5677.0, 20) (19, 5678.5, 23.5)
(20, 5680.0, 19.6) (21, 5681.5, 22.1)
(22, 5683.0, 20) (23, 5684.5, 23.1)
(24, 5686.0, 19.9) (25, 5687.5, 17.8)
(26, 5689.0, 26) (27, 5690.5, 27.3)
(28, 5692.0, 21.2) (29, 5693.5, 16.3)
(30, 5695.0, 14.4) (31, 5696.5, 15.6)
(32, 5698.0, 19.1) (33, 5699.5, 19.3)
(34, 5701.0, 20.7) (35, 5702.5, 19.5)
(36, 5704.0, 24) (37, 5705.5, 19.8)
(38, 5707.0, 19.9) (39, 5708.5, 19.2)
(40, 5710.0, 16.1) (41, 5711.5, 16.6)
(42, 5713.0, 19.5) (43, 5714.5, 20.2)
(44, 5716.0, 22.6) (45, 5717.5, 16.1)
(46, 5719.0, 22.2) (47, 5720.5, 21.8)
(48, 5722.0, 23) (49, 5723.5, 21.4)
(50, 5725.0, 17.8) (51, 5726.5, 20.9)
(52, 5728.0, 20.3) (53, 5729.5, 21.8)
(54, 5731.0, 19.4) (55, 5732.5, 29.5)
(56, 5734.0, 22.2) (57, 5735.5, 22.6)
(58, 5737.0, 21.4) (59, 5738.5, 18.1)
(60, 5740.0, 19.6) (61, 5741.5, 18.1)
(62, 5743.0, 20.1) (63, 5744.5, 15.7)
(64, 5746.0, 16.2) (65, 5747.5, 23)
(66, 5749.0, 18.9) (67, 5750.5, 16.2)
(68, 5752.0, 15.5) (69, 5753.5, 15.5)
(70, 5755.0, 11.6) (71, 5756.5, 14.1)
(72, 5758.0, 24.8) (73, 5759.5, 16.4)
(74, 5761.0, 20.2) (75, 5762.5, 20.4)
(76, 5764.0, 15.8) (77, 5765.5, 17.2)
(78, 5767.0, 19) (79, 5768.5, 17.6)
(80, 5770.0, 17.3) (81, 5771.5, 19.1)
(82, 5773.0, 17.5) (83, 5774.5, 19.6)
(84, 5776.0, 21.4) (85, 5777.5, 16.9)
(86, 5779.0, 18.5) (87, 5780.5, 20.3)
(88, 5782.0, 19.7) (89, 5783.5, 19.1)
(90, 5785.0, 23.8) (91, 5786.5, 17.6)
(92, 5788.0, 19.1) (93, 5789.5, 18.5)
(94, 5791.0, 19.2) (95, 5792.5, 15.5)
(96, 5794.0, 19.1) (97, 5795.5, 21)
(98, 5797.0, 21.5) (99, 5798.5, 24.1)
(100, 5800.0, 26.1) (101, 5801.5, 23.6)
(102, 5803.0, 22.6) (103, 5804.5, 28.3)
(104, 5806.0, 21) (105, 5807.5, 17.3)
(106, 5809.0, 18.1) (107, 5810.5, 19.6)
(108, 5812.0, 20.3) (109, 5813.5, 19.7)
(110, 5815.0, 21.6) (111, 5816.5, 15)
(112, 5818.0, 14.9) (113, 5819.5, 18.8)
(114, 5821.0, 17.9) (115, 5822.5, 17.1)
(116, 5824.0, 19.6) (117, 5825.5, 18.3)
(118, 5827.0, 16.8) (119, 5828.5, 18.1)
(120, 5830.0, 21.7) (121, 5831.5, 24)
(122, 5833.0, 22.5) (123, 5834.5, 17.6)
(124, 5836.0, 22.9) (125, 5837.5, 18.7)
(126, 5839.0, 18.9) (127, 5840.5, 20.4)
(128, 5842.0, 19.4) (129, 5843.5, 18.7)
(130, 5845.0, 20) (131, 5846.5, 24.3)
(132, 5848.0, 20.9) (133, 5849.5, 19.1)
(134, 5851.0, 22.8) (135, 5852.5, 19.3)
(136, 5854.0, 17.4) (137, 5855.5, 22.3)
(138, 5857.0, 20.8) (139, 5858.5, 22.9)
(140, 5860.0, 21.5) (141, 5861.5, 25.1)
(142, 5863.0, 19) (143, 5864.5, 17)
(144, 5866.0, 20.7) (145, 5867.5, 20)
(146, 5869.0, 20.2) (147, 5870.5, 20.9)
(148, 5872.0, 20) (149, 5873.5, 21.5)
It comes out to 4.1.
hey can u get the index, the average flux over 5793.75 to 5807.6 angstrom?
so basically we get 22.8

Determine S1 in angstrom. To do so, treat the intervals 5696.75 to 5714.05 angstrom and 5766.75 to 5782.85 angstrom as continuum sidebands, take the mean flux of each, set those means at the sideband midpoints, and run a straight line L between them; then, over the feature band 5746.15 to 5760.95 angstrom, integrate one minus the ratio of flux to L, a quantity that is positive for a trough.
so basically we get 1.2 angstrom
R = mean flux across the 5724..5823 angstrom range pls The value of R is 19.4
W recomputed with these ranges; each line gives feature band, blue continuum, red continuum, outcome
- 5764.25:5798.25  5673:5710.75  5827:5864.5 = 2.38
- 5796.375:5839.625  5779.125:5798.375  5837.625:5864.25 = -0.28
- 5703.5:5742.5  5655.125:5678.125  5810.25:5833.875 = -0.93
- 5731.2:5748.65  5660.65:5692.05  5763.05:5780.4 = -1.18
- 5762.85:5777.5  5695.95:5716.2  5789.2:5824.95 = 1.13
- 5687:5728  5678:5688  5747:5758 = -1.14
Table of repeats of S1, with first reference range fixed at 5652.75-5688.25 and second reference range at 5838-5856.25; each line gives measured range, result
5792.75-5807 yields -1.6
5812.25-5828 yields 1.8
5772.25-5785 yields 0.6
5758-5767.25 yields 0.8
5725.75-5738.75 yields -0.9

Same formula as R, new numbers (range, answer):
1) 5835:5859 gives 20.5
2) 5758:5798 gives 19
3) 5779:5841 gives 20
